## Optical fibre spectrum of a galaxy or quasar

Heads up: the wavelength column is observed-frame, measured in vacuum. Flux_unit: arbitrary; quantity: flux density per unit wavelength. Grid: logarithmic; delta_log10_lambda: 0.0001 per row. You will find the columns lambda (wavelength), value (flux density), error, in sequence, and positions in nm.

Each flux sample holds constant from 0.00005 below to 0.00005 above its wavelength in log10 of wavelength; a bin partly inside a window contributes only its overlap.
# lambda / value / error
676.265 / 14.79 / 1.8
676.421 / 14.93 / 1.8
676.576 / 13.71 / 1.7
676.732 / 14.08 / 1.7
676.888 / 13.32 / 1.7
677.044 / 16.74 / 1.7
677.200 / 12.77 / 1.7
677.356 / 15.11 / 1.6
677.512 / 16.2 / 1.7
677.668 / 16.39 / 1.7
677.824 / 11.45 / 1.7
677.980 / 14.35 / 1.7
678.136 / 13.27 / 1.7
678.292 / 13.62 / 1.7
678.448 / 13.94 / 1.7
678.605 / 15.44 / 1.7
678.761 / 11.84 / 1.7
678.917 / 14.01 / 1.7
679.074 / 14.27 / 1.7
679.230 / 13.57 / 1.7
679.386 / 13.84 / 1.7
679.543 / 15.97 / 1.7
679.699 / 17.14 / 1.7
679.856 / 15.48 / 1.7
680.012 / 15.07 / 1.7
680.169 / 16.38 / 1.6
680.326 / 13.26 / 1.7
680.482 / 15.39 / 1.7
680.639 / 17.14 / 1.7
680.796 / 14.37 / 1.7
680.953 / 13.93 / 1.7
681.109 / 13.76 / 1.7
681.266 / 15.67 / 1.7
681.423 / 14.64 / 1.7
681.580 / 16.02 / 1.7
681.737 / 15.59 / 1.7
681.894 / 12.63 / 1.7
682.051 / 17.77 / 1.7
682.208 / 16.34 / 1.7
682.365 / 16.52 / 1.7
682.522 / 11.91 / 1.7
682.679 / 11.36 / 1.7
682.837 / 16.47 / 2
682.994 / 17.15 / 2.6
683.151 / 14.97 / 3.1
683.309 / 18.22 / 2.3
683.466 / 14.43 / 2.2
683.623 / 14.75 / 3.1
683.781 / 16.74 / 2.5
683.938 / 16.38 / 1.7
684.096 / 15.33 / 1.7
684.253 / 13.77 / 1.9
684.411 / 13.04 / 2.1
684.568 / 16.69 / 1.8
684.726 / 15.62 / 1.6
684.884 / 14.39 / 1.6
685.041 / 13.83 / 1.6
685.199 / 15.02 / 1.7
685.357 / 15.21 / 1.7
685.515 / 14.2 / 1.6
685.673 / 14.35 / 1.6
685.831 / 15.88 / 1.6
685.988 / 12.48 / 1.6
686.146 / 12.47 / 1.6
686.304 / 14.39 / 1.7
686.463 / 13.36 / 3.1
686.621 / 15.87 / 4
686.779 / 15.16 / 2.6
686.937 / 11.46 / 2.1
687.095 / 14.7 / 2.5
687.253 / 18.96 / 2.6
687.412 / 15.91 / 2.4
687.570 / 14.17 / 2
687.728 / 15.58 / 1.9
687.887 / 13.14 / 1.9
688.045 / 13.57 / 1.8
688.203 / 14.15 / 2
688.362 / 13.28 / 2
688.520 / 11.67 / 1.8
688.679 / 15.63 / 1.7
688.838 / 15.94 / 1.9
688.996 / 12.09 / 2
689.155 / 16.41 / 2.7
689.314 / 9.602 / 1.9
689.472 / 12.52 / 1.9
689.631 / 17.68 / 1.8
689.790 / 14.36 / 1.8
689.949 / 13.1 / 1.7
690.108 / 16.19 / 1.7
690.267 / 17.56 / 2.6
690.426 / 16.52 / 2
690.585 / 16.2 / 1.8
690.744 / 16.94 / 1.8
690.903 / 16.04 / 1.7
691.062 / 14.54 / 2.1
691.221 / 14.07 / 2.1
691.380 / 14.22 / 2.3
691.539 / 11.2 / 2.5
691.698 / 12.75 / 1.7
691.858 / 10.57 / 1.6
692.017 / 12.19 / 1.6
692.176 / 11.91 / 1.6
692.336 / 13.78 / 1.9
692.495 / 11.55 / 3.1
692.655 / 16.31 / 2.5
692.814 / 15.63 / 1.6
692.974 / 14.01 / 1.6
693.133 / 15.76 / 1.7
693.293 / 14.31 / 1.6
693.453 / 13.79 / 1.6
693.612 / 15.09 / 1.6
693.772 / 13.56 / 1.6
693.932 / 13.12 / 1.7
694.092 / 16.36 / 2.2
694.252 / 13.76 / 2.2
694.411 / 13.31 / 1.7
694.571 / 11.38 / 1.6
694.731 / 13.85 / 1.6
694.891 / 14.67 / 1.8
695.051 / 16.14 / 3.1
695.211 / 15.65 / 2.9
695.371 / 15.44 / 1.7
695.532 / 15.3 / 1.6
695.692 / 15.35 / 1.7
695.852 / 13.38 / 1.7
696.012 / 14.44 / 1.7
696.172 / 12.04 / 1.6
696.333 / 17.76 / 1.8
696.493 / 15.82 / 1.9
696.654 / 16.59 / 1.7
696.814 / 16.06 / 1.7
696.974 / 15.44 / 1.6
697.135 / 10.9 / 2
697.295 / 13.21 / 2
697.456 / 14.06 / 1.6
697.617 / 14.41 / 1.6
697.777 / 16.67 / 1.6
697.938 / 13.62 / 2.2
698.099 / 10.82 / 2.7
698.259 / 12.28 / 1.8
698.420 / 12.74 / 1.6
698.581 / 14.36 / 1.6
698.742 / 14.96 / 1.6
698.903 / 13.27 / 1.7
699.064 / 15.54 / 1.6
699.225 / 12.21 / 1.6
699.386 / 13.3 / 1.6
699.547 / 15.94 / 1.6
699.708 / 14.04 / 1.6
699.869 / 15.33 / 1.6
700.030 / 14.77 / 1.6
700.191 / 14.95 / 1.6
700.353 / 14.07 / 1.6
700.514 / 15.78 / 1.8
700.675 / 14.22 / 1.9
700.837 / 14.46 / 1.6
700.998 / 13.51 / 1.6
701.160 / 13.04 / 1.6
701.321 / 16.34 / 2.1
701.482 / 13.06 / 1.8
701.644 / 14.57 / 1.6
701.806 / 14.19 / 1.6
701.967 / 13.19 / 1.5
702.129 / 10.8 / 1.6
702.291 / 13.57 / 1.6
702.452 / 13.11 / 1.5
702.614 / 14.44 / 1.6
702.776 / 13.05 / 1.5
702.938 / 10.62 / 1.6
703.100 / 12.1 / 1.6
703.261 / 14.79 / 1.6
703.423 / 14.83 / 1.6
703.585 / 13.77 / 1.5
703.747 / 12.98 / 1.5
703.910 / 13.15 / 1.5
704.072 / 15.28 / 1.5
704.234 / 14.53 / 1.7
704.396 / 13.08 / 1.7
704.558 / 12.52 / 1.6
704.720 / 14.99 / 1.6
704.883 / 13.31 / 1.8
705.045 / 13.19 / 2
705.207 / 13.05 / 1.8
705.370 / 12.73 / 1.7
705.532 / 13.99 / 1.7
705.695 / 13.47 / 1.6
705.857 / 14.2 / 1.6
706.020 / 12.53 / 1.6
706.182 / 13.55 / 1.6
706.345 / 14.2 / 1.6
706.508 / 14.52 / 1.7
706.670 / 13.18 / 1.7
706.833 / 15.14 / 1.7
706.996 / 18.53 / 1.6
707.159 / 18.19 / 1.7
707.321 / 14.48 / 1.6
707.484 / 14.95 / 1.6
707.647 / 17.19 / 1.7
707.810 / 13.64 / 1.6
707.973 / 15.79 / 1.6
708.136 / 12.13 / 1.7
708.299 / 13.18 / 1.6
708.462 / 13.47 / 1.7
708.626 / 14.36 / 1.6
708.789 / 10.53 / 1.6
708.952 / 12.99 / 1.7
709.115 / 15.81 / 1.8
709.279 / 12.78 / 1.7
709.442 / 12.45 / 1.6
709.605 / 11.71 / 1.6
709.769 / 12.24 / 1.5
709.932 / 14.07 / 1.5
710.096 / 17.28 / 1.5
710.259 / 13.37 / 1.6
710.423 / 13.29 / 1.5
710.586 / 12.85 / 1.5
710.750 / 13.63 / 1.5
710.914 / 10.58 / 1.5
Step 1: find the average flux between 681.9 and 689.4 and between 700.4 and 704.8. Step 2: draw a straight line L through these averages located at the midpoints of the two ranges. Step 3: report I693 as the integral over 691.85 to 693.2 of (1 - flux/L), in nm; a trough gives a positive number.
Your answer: 0.06 nm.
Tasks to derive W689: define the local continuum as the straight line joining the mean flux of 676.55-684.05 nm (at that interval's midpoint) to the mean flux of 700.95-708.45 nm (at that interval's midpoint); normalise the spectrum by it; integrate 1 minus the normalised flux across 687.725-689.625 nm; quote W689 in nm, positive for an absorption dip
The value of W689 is 0.11 nm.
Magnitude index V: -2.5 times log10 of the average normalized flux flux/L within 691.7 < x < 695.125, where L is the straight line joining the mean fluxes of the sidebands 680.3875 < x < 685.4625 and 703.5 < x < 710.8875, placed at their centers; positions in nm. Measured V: 0.059 mag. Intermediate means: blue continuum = 15.1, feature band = 13.8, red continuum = 13.9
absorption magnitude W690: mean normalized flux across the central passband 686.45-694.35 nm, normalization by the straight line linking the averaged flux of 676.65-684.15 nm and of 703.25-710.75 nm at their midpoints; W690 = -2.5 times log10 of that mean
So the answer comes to 0.02 mag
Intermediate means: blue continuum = 14.9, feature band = 14.3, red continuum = 13.9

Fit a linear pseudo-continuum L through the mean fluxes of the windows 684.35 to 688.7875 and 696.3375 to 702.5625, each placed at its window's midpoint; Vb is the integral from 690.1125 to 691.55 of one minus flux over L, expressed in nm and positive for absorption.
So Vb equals -0.12 nm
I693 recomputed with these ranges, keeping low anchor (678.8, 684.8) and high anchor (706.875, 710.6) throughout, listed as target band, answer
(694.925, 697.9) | -0.06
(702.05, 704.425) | 0.17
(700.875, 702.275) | 0.08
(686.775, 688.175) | 0.02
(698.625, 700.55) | 0.00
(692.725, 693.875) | 0.01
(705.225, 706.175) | 0.06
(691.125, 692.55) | 0.22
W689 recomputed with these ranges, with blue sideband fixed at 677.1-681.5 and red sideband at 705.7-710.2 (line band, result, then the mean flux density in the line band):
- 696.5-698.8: 0.04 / 14.1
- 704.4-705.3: 0.05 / 13.4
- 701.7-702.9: 0.09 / 13.1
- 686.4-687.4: -0.04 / 15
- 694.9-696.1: -0.06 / 15.1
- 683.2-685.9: -0.12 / 15.2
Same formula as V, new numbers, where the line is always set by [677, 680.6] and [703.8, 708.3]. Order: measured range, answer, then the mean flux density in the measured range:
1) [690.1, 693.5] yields 0.01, 14.3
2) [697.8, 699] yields 0.08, 13.3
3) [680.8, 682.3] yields -0.04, 15.1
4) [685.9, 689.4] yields 0.03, 14.1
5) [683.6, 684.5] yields -0.04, 15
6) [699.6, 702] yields -0.01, 14.4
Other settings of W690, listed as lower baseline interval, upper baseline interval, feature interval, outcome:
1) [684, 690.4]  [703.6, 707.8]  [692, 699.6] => 0.012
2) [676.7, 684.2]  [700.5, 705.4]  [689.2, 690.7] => -0.044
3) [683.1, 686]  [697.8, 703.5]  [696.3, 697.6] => -0.057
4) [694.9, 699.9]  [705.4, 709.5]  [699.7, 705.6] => 0.042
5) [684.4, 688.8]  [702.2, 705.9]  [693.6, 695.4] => -0.021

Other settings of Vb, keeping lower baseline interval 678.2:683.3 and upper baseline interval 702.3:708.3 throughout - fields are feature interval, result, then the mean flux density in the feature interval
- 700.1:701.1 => -0.02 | 14.5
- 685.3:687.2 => 0.07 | 14.2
